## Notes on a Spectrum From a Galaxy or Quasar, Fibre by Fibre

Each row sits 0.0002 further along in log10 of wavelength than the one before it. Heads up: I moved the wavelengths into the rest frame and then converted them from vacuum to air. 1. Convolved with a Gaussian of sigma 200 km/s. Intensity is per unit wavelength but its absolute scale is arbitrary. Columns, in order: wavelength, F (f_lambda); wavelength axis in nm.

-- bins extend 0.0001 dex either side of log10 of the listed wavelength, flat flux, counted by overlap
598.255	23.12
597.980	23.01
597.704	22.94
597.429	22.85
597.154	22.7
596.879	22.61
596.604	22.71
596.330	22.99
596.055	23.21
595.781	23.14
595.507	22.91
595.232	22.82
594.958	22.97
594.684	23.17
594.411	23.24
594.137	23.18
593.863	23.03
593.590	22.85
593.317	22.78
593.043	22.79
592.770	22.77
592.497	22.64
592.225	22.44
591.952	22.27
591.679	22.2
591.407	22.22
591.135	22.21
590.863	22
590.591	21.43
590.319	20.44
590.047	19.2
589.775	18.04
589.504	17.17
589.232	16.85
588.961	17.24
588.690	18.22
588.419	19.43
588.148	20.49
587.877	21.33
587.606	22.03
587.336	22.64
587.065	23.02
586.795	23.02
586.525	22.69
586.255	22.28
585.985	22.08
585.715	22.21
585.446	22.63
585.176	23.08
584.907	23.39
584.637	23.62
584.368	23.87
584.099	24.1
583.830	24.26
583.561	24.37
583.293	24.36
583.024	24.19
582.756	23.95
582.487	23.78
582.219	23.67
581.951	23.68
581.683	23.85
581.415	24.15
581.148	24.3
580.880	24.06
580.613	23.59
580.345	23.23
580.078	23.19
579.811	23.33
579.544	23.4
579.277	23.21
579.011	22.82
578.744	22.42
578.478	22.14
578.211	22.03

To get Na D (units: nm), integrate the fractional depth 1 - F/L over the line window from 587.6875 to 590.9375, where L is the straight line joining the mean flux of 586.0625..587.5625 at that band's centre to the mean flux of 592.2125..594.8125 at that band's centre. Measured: 0.49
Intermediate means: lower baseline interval 22.7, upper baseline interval 22.9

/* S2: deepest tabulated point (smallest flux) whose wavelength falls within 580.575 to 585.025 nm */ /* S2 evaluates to 23.39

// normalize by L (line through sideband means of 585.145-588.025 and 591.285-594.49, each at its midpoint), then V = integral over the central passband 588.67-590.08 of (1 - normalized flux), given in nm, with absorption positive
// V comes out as 0.31 nm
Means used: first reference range 22.4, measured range 17.6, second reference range 22.7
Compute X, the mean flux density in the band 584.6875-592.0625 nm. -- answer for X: 21.1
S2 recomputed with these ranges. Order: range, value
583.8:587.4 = 22.08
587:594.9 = 16.85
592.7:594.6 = 22.77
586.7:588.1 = 21.33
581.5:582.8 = 23.67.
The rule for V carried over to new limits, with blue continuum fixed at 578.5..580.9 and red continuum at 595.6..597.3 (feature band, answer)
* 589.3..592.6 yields 0.30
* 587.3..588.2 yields 0.06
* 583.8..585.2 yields -0.04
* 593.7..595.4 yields -0.01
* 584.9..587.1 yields 0.04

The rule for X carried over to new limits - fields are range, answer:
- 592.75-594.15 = 22.9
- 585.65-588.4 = 22.1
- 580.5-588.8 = 23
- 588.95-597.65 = 21.9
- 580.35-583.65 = 24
